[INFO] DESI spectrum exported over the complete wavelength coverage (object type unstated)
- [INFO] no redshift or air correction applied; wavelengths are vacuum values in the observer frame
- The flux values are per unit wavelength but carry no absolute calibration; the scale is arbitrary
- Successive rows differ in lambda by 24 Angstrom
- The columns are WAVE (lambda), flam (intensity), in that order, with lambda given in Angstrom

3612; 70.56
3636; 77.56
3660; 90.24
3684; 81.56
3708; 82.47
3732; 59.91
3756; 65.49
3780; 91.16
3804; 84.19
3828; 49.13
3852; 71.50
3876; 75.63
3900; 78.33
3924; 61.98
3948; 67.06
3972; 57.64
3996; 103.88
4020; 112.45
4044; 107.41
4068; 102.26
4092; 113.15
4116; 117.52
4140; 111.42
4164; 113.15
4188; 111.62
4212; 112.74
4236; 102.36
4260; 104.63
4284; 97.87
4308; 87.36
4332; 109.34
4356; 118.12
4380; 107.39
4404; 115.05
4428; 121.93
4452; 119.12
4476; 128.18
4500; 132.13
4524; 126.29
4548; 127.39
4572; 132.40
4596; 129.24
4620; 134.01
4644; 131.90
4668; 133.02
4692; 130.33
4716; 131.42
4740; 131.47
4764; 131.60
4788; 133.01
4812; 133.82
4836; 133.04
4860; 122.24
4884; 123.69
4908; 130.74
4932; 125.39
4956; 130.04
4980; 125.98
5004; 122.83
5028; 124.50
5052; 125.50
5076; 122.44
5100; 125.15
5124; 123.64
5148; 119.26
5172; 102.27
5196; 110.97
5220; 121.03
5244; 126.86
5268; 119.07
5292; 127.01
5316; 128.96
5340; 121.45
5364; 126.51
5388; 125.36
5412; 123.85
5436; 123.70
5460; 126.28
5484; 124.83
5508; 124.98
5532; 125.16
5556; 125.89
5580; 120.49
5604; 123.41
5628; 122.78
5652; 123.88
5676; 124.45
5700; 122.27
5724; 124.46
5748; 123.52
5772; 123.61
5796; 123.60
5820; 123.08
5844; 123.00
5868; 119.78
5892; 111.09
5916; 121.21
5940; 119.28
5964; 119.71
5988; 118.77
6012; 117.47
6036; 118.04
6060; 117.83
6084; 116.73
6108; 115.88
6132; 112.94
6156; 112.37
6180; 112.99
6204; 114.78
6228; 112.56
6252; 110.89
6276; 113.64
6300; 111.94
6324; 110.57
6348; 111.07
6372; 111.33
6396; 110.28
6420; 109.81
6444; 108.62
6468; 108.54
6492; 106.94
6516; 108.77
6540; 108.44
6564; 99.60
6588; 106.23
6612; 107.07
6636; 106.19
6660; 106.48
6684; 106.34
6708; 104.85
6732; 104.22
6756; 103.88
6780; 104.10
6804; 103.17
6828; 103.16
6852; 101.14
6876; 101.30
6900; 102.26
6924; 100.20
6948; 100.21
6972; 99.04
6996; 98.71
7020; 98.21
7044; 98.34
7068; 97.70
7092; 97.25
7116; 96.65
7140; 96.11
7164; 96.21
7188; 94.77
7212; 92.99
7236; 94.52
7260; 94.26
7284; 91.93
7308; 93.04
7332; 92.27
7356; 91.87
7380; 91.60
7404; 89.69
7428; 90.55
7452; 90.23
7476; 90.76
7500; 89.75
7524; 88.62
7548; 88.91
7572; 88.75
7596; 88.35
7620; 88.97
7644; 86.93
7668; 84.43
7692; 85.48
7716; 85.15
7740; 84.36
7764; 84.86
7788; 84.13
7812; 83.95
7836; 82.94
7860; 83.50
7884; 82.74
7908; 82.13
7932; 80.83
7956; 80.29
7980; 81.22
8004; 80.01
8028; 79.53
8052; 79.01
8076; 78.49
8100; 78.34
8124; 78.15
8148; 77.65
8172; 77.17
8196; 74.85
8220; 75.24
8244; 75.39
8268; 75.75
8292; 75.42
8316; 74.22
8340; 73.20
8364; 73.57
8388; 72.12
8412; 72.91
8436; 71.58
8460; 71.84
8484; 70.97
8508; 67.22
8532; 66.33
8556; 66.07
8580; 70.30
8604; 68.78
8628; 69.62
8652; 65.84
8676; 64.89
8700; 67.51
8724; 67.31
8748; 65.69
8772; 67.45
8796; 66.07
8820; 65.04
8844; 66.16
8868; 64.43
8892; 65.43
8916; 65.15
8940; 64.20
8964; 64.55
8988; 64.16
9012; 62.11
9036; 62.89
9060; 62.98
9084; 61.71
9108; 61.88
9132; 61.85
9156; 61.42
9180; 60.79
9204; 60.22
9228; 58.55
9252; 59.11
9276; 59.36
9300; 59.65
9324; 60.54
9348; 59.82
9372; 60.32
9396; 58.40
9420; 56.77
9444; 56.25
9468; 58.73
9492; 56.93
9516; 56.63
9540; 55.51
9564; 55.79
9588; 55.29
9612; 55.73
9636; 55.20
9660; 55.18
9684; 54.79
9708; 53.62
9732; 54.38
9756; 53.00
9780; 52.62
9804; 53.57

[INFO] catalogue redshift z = 0.000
